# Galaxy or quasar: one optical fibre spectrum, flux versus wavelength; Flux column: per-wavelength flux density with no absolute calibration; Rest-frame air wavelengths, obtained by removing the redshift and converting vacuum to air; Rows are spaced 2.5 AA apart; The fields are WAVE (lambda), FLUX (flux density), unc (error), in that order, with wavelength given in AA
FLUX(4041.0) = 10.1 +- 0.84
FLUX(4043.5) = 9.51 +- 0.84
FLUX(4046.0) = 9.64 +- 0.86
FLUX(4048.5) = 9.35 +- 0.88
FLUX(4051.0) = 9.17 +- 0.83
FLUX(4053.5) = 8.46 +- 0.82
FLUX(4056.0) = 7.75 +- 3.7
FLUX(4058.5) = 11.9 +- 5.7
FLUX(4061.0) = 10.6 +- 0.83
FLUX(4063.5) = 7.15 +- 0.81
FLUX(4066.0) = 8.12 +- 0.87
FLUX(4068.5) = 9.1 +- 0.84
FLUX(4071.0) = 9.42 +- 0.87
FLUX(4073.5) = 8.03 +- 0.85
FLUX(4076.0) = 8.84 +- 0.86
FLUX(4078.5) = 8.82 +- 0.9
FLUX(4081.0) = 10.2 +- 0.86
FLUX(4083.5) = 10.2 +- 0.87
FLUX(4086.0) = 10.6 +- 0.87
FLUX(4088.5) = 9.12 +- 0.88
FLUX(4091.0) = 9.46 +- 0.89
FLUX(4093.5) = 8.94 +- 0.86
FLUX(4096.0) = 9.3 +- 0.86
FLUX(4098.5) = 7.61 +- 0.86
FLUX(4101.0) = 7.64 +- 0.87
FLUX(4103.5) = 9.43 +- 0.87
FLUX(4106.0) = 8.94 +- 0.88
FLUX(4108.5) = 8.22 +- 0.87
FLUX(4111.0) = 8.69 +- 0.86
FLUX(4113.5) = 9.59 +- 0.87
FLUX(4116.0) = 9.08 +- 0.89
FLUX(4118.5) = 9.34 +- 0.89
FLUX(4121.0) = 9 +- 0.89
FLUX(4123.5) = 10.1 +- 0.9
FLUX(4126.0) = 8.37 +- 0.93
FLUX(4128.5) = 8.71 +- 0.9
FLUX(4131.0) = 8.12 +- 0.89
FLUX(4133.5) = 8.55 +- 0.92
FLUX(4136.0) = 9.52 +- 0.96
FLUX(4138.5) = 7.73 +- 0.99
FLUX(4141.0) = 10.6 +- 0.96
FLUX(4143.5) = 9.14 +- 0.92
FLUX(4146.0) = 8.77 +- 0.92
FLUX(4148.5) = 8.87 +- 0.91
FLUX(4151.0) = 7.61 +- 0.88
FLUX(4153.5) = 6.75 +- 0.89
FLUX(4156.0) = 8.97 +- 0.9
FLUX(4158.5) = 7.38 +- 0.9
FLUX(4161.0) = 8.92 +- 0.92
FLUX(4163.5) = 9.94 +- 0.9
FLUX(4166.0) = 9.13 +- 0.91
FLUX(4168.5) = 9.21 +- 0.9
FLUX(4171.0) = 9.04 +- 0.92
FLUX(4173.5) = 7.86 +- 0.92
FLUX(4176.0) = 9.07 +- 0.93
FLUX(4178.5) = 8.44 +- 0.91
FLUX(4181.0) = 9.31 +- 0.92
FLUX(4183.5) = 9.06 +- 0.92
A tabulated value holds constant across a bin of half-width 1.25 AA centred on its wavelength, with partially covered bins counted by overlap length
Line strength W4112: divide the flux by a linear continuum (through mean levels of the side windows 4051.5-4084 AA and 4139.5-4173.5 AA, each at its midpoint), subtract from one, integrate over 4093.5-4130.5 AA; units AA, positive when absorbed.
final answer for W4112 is 0.3 AA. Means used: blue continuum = 9.1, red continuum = 8.75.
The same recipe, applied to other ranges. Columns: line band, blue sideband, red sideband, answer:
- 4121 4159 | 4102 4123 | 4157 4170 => 1.4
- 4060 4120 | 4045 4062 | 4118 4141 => 1.4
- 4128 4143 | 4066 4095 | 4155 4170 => 0.2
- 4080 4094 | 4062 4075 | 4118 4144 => -2.0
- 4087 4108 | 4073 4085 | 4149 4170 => 0.8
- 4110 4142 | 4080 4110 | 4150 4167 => -0.9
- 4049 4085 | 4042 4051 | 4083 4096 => 1.5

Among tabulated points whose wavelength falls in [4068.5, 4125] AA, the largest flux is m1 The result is 10.6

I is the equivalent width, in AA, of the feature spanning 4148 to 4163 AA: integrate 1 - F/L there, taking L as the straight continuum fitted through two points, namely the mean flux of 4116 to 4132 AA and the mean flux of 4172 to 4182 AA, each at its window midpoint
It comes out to 1.1 AA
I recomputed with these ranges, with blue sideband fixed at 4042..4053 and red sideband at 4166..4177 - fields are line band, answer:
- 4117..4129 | -0.12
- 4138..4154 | 0.58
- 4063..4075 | 1.07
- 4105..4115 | 0.25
